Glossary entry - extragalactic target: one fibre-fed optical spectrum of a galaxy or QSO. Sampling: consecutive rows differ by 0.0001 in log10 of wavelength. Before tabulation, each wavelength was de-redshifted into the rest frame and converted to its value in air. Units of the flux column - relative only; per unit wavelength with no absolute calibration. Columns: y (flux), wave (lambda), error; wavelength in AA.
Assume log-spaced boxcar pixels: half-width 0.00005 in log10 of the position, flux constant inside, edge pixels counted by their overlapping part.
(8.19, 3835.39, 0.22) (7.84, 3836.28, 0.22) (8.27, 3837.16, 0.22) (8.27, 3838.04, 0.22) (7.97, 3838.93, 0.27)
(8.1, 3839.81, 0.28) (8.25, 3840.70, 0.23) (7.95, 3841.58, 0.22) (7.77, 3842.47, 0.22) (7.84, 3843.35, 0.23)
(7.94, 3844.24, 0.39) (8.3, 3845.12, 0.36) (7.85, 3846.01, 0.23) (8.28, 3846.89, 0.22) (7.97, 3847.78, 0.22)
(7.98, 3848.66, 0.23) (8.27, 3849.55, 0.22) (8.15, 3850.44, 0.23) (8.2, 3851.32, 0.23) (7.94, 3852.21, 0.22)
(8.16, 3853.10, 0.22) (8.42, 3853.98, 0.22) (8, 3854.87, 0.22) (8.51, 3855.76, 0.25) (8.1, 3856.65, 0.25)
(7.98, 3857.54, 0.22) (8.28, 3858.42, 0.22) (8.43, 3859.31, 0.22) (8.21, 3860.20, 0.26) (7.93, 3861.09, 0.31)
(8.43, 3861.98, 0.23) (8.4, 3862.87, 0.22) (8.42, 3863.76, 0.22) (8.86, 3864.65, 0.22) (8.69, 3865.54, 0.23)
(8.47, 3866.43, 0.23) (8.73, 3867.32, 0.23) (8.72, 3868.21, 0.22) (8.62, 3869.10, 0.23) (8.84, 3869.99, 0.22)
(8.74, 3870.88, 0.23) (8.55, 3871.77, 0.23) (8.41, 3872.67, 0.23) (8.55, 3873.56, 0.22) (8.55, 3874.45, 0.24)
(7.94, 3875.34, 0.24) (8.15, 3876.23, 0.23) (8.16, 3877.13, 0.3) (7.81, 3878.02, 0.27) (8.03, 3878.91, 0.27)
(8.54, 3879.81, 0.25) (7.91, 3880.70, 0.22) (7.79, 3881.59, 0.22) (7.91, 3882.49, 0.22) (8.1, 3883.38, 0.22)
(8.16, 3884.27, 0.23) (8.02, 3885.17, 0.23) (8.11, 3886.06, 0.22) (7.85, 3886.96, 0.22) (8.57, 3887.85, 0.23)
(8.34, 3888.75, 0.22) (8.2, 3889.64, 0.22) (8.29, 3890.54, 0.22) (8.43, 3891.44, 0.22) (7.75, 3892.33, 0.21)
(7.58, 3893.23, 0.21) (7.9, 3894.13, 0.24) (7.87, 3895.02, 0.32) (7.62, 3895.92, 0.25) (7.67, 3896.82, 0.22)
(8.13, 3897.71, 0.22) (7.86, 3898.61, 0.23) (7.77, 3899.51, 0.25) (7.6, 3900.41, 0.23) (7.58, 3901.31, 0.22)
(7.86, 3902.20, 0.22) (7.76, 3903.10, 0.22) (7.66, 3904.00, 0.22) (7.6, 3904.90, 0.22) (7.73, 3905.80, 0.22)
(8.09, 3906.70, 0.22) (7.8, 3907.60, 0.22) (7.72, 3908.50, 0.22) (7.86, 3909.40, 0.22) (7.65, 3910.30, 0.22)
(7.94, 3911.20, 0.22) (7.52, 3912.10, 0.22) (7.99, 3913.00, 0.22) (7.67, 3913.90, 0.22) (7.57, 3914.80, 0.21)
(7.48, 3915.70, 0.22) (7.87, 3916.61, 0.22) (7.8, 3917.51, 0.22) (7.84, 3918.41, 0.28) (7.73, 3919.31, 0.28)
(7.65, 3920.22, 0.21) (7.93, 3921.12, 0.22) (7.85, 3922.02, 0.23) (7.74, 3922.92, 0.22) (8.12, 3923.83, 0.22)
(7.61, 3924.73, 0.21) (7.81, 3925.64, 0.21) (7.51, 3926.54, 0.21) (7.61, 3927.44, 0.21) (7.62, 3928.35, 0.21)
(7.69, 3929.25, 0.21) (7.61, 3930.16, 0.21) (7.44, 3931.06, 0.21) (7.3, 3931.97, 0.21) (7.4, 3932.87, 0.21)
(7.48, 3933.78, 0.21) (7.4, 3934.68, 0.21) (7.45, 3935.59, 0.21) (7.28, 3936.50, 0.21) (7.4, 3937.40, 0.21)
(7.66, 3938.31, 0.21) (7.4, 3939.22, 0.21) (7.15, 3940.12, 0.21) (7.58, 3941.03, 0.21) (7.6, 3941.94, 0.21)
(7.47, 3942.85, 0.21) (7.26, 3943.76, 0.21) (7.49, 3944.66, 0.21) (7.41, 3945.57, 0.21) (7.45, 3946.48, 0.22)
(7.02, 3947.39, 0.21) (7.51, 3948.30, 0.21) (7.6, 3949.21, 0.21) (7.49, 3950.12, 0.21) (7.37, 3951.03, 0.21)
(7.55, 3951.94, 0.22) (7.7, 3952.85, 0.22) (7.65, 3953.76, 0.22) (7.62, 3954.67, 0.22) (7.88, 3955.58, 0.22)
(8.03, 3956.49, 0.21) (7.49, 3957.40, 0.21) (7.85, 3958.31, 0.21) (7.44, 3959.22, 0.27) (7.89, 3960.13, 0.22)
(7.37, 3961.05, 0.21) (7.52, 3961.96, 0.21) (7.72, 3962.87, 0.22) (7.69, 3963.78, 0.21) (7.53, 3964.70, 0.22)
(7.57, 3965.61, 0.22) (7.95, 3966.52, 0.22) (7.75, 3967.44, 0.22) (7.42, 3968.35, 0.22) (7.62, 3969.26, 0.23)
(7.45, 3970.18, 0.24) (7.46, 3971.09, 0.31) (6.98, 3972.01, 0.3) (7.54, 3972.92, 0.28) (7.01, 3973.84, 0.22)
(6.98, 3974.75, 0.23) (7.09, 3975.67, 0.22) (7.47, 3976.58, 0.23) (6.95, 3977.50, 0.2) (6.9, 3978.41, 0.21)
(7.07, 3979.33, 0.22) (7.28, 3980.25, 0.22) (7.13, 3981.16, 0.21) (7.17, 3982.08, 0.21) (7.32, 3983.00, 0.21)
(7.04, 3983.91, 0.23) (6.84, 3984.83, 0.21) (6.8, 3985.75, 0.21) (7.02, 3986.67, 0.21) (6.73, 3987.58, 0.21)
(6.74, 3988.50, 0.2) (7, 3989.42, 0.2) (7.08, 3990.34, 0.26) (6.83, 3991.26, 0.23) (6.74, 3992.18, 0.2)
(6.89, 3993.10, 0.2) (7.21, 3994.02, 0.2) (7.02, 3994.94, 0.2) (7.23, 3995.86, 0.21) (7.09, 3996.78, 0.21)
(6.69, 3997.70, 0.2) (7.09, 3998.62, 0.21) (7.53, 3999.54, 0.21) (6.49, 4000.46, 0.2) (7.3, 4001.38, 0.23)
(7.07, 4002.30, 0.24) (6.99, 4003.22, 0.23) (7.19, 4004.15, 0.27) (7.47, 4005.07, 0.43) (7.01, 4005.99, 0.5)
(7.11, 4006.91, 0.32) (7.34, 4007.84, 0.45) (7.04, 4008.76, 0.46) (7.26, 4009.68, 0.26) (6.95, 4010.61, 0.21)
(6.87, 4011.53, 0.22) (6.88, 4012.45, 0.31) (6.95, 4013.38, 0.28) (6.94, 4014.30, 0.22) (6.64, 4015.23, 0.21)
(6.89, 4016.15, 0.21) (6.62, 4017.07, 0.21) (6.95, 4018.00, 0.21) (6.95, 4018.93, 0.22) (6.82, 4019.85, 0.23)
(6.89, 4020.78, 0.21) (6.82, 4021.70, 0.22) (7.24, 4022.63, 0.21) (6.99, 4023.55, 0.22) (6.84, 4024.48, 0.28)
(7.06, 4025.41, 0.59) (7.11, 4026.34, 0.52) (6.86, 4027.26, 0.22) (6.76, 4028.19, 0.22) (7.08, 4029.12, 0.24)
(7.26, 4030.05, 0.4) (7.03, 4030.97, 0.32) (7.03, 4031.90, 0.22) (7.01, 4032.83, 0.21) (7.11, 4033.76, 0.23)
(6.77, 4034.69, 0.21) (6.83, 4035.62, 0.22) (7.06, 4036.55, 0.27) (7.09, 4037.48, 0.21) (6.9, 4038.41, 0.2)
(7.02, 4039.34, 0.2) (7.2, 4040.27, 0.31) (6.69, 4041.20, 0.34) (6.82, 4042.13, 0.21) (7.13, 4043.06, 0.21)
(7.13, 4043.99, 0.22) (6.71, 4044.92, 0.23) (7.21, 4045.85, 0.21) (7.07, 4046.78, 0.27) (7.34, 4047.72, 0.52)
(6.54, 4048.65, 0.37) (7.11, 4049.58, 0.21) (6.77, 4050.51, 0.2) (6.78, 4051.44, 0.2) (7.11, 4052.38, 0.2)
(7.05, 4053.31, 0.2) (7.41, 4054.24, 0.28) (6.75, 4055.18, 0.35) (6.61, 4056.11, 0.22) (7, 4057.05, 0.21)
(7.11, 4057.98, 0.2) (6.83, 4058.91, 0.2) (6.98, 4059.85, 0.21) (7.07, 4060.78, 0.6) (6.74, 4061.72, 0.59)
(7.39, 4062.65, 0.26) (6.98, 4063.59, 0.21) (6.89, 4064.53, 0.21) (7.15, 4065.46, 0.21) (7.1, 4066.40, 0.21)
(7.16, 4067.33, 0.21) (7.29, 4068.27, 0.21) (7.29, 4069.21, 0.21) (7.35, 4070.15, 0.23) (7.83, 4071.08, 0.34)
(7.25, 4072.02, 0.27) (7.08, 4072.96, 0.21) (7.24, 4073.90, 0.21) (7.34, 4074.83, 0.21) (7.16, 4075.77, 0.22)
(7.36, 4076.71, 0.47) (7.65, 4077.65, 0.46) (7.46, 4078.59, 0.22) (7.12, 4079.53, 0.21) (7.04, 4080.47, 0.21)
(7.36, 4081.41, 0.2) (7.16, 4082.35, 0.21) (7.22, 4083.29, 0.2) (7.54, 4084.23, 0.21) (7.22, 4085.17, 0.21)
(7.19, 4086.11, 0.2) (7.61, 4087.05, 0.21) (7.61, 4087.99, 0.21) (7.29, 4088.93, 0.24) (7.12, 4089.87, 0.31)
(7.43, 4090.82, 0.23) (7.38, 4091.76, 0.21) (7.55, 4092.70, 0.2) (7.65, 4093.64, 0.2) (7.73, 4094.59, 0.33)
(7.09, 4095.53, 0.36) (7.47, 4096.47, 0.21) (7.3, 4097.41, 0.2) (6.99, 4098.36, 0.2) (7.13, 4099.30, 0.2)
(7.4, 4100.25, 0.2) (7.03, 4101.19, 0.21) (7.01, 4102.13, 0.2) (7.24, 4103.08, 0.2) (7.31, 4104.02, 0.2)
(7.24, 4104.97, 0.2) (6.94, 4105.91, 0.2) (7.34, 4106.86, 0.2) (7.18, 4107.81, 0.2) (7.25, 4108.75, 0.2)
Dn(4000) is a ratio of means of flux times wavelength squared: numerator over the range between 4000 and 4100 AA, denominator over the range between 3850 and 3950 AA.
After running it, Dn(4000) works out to 1.0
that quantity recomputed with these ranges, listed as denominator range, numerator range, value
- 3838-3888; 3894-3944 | 0.96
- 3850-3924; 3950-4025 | 0.94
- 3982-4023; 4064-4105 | 1.09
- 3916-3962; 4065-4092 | 1.03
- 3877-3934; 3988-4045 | 0.94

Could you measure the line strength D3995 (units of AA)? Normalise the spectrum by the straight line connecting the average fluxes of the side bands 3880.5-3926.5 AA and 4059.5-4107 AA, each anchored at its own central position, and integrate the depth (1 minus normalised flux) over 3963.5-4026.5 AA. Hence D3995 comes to 3.9 AA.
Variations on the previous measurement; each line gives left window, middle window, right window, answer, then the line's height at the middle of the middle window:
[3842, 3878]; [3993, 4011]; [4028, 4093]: 0.9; 7.47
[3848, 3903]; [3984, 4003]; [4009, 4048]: 0.7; 7.25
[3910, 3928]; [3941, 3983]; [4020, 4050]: 0.1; 7.46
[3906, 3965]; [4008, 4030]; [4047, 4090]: 1.2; 7.33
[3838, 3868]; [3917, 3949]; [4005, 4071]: 0.6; 7.69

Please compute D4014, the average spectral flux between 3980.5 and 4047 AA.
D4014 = 7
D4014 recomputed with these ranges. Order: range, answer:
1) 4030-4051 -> 6.99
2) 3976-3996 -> 7.02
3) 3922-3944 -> 7.53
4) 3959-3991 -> 7.27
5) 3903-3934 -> 7.7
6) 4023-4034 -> 7.01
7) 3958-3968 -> 7.66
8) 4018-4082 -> 7.06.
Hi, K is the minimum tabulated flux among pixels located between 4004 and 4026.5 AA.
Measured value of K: 6.62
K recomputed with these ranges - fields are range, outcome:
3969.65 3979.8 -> 6.9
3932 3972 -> 7.02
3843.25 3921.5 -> 7.48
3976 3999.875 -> 6.69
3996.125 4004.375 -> 6.49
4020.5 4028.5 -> 6.76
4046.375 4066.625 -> 6.54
